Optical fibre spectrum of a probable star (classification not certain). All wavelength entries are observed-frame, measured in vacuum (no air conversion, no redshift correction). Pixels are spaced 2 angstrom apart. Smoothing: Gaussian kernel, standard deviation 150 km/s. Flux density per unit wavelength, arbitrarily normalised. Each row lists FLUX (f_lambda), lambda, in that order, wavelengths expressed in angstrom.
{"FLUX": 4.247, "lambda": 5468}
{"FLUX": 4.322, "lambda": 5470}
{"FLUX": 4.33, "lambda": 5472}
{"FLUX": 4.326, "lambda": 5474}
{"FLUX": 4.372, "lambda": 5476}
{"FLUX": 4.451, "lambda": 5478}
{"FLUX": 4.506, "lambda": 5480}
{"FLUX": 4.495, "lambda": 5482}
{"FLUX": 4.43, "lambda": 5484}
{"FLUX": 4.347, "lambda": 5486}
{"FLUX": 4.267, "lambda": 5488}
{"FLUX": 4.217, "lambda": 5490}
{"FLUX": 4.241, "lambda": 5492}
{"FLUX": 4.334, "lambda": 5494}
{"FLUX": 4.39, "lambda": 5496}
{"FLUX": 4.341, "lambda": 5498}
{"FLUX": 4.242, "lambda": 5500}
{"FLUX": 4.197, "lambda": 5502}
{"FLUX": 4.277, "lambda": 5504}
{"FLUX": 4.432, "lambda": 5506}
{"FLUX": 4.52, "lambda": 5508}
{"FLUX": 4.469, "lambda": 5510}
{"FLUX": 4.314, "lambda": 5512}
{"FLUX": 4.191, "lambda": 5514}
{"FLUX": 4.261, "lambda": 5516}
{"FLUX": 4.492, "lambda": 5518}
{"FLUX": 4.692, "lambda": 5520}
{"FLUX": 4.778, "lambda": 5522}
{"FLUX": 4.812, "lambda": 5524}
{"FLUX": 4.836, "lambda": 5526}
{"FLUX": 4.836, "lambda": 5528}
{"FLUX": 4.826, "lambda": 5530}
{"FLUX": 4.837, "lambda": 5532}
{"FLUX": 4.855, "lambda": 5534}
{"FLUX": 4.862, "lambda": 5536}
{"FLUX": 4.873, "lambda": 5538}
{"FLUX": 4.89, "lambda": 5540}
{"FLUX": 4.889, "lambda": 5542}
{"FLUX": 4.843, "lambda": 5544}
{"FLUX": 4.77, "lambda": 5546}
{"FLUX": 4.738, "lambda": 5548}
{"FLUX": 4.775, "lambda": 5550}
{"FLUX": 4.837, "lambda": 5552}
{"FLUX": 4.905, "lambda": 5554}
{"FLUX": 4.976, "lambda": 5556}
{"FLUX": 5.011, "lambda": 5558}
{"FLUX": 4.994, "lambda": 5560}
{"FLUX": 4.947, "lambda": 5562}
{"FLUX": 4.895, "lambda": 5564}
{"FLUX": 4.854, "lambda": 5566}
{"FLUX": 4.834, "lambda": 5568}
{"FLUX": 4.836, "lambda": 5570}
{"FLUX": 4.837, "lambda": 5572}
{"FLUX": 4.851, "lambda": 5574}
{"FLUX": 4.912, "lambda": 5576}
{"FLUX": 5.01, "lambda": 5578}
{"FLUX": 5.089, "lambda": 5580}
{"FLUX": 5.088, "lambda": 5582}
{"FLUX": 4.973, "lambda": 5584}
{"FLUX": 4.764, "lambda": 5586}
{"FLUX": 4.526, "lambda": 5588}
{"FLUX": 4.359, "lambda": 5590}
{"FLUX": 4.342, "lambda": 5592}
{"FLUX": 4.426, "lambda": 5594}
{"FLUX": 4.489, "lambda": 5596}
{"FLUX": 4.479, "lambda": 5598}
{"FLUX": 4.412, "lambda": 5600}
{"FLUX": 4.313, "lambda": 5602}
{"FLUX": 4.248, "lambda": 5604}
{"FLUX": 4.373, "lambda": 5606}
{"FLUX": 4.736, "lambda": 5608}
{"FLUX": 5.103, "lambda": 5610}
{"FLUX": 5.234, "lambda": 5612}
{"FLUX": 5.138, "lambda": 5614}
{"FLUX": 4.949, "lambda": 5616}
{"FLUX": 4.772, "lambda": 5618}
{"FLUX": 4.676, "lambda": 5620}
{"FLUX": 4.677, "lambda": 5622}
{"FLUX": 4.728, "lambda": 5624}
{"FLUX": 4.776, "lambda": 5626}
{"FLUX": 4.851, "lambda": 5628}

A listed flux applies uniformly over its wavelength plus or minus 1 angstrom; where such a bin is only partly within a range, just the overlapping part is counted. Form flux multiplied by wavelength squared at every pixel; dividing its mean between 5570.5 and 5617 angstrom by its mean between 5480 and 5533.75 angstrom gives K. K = 1.1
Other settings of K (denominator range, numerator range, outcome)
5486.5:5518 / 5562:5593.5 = 1.14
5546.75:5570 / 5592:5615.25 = 0.96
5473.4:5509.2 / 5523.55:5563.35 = 1.14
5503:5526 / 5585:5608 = 1.02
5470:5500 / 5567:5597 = 1.13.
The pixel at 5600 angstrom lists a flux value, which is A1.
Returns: 4.412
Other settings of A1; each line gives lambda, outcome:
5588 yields 4.526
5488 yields 4.267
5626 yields 4.776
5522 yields 4.778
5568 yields 4.834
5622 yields 4.677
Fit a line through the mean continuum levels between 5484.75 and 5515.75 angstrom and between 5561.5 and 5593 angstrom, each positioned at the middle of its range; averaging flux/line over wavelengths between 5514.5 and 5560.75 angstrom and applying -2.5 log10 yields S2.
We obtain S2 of -0.06 mag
